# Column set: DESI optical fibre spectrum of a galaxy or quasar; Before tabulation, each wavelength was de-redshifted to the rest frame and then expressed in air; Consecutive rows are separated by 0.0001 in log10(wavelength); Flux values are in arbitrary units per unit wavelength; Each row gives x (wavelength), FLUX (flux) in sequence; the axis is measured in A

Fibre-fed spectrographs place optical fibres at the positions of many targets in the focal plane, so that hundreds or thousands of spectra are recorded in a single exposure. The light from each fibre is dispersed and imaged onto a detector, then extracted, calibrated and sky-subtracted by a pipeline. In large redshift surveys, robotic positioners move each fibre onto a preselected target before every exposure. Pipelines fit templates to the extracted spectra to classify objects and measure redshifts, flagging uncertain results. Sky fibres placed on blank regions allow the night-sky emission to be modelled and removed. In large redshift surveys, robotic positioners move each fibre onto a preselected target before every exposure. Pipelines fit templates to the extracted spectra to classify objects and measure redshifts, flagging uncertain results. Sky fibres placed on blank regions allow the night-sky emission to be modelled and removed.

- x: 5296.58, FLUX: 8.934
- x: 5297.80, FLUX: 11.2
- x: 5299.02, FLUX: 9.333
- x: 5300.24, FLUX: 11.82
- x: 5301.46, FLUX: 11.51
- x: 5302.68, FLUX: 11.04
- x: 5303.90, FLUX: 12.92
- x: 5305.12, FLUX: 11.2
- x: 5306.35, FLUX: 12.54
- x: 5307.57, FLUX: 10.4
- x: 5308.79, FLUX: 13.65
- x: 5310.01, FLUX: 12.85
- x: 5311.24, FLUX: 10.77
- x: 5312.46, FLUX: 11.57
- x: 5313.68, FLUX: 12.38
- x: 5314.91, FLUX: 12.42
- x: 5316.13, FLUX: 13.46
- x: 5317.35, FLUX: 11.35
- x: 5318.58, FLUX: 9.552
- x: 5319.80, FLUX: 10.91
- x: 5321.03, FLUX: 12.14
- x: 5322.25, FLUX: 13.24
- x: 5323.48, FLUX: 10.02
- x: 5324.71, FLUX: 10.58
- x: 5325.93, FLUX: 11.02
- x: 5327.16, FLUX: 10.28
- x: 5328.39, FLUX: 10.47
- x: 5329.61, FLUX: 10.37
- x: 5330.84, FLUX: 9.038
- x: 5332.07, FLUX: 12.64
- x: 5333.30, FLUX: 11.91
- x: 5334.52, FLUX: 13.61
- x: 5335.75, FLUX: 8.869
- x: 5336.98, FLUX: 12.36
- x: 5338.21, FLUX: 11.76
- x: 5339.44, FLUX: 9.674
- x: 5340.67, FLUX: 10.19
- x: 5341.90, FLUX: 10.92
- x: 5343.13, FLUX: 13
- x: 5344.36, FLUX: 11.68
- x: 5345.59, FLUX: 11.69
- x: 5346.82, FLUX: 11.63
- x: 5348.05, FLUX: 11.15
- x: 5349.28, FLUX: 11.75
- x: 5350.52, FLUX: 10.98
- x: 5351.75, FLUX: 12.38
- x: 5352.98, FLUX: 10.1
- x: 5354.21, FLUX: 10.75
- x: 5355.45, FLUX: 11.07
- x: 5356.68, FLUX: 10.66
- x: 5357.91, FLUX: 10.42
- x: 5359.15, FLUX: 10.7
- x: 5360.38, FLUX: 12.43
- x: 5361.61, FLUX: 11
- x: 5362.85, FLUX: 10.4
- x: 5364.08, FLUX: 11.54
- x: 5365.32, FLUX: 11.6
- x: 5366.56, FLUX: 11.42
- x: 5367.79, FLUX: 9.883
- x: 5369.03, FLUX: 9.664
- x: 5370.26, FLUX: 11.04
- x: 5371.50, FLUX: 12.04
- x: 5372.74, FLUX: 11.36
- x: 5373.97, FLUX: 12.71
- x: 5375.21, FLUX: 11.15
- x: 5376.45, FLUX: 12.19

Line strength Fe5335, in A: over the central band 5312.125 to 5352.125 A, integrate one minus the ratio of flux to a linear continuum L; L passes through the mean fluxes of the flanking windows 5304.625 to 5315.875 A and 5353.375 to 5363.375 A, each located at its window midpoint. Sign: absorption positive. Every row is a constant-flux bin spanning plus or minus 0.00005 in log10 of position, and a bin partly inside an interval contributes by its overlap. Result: 0.6 A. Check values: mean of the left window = 12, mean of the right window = 10.9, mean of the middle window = 11.4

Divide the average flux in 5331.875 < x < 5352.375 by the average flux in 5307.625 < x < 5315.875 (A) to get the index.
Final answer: 0.9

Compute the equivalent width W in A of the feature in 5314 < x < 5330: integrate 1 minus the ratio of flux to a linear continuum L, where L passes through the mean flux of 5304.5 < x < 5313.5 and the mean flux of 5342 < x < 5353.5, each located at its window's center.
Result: 0.7 A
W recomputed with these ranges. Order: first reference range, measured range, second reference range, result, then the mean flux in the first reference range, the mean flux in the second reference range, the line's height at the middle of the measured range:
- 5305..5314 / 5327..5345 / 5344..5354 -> 0.67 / 11.9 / 11.4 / 11.6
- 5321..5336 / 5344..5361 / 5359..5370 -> -0.33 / 11.1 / 11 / 11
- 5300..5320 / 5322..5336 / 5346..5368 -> 0.64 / 11.8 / 11.1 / 11.5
